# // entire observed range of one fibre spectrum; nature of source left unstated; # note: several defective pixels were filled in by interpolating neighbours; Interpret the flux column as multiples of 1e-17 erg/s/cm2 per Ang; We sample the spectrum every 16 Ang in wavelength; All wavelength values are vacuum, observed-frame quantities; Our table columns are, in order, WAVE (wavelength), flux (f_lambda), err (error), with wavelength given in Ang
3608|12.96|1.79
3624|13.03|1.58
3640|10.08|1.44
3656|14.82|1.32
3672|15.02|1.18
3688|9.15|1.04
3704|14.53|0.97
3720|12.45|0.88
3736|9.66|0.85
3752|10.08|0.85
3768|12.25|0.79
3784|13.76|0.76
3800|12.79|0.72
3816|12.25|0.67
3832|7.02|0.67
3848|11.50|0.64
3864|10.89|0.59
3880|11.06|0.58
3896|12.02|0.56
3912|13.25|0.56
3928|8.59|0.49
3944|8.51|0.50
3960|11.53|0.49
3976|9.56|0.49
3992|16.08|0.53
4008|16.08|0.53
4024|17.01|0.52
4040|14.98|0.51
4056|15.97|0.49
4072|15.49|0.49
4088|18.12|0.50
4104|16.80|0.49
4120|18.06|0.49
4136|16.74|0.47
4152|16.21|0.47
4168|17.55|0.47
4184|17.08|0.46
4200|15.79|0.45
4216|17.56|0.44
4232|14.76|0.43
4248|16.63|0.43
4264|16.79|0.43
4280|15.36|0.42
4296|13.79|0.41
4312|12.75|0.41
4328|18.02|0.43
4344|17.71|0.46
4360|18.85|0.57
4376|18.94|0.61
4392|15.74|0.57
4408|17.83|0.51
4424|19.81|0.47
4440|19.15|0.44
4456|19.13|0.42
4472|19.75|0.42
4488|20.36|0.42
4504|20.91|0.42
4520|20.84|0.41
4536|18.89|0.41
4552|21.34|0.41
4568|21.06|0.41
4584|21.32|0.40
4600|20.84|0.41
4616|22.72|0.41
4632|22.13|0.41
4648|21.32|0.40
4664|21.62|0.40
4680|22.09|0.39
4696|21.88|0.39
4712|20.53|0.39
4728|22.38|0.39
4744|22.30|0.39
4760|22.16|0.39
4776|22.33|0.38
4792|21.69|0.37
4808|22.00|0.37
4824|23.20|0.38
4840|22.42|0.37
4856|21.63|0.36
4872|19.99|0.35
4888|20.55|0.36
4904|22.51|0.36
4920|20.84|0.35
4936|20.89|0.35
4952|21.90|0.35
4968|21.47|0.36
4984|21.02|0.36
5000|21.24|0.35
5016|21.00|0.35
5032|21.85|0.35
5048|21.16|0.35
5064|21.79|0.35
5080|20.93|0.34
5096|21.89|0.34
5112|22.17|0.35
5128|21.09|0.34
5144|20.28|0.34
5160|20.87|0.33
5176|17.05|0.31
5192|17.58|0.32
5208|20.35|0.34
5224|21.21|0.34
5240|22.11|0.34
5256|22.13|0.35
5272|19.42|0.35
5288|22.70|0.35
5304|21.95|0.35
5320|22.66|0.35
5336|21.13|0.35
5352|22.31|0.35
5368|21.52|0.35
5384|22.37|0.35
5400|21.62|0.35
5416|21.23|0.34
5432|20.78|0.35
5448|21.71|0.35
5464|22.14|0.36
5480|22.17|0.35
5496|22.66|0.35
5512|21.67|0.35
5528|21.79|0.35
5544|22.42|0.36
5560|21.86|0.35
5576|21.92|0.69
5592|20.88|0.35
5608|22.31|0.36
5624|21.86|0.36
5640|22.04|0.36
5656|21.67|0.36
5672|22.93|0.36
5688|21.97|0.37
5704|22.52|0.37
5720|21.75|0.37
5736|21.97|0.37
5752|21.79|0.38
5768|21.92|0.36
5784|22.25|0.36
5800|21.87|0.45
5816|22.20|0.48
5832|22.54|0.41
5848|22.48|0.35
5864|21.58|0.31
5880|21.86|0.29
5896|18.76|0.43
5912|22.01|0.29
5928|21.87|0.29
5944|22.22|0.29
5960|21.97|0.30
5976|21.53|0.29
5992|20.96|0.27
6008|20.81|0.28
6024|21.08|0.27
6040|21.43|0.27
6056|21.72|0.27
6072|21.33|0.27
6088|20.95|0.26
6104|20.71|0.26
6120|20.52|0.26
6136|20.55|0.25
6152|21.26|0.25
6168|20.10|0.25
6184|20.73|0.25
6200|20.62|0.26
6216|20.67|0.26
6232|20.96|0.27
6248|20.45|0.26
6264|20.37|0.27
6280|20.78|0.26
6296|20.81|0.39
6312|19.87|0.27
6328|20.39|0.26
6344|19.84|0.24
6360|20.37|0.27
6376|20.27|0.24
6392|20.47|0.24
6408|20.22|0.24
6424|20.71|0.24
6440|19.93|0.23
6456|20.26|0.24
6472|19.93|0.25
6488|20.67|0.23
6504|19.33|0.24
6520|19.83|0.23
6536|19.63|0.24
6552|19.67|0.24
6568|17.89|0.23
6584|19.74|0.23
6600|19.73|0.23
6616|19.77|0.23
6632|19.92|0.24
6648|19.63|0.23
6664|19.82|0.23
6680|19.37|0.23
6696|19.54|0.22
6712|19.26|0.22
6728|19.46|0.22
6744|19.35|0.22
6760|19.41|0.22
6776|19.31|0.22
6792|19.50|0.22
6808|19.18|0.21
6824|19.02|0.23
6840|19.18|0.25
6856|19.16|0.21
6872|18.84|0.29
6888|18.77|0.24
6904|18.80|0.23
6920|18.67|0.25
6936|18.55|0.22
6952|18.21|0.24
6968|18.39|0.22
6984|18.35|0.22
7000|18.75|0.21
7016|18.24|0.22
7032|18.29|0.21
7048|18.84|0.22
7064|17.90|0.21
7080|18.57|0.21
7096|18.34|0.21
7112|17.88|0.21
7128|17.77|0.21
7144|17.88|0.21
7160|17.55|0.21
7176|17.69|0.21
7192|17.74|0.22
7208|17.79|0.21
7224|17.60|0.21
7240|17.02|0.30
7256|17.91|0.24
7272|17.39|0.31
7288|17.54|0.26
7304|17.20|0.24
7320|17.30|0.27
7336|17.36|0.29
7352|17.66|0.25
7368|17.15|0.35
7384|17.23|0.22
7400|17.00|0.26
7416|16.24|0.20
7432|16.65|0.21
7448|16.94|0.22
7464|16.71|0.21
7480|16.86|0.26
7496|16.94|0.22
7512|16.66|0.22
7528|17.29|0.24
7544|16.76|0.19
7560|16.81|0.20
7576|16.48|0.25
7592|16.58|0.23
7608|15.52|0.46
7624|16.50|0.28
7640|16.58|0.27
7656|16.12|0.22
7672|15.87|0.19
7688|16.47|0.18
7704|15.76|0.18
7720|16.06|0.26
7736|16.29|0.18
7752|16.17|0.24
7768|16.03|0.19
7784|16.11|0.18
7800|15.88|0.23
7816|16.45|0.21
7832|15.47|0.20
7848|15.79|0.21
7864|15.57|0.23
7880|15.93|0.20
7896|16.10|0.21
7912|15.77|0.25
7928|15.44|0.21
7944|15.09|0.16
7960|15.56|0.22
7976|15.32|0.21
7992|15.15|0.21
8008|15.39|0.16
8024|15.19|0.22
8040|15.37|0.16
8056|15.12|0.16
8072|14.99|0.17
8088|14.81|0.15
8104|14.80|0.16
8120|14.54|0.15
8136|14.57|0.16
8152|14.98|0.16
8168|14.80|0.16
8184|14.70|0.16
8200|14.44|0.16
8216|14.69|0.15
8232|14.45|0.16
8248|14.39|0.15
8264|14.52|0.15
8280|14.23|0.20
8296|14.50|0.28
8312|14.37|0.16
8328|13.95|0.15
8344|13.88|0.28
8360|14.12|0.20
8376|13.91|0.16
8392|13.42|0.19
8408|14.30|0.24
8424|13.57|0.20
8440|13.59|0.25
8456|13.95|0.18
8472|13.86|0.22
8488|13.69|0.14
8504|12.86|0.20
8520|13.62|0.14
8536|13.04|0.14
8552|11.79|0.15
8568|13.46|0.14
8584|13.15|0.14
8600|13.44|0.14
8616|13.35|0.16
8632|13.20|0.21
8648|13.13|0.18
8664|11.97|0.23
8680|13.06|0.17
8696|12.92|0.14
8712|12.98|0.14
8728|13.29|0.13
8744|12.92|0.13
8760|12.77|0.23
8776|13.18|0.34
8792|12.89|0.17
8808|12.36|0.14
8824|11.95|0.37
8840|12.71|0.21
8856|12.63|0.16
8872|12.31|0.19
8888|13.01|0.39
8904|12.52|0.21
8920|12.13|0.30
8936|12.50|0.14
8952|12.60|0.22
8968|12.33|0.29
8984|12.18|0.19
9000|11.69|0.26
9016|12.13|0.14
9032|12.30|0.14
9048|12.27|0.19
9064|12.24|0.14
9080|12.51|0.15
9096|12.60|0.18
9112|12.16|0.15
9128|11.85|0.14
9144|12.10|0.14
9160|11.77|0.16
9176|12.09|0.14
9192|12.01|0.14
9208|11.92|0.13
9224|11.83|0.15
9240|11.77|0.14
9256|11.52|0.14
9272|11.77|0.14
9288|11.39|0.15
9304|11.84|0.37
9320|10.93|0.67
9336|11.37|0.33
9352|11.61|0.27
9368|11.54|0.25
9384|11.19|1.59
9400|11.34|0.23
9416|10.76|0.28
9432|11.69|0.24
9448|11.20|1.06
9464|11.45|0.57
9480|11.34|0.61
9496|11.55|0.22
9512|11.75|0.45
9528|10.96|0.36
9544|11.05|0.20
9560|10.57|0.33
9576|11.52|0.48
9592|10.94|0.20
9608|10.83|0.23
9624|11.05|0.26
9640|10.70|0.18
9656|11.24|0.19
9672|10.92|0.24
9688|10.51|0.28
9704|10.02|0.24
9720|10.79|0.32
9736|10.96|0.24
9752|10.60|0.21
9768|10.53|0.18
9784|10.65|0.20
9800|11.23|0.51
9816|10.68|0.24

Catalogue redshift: 0.00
